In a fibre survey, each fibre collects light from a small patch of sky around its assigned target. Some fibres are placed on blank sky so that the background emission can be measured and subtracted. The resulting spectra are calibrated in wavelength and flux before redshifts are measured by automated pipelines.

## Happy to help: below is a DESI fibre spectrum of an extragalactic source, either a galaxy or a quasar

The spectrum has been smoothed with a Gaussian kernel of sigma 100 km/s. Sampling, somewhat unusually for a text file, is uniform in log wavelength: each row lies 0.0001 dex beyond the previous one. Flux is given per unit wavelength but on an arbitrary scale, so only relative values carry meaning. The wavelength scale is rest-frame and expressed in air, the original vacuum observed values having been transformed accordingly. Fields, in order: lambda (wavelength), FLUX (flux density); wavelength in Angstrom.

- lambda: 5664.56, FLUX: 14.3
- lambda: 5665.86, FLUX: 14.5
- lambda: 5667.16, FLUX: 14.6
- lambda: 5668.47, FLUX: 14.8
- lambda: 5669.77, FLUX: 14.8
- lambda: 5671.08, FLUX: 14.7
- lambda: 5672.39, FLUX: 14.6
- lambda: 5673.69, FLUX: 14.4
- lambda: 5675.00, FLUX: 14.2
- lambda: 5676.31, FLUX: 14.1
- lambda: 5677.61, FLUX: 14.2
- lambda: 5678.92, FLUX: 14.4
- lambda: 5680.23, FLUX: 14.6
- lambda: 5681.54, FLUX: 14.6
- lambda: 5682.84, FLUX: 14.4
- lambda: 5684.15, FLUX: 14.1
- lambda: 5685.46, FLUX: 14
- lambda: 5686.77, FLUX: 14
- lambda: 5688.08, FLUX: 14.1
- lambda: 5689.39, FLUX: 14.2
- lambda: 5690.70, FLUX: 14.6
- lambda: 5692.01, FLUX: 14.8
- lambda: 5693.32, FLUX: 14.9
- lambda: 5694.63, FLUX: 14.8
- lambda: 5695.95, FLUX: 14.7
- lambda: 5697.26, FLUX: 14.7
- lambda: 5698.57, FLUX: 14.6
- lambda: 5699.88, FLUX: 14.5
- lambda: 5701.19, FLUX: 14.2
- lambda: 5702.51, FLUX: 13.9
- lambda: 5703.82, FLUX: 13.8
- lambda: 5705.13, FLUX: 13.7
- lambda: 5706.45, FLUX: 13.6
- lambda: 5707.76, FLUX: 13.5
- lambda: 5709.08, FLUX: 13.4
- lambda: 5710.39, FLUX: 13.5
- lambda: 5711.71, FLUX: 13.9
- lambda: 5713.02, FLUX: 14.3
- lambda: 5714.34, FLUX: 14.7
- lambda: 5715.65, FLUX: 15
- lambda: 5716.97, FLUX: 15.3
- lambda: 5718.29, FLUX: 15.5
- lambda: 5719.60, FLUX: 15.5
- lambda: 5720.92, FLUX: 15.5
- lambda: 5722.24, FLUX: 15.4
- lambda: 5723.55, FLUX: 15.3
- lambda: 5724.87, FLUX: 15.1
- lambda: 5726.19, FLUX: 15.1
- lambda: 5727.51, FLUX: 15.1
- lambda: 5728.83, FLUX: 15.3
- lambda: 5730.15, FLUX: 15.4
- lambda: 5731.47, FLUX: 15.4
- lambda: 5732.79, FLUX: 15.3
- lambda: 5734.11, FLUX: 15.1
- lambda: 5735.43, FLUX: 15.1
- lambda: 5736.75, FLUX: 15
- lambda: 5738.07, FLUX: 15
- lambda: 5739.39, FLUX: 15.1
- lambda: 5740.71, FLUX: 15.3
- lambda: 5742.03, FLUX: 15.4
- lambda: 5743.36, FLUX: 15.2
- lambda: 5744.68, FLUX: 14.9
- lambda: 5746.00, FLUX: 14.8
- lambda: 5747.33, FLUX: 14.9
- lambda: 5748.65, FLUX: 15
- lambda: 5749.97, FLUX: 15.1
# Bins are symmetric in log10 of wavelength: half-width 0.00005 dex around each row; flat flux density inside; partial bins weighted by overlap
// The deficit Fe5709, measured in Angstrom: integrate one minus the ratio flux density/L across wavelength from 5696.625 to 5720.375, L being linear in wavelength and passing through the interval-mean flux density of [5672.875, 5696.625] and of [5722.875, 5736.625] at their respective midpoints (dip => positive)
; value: 0.8 Angstrom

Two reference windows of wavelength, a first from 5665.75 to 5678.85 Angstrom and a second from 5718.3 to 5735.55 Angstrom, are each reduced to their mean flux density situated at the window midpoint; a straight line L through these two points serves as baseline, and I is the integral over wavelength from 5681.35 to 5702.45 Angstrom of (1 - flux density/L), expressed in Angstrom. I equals 0.49 Angstrom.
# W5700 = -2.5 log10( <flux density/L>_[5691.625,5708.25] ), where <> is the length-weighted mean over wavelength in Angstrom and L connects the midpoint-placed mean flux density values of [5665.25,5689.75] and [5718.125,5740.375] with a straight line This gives 0.04 mag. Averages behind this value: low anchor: 14.4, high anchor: 15.2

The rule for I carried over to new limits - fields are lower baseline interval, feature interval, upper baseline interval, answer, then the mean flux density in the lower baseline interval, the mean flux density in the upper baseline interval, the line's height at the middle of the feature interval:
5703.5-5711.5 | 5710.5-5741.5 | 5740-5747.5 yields -1.6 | 13.6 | 15.1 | 14.4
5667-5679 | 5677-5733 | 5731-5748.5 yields 0.8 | 14.5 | 15.1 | 14.8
